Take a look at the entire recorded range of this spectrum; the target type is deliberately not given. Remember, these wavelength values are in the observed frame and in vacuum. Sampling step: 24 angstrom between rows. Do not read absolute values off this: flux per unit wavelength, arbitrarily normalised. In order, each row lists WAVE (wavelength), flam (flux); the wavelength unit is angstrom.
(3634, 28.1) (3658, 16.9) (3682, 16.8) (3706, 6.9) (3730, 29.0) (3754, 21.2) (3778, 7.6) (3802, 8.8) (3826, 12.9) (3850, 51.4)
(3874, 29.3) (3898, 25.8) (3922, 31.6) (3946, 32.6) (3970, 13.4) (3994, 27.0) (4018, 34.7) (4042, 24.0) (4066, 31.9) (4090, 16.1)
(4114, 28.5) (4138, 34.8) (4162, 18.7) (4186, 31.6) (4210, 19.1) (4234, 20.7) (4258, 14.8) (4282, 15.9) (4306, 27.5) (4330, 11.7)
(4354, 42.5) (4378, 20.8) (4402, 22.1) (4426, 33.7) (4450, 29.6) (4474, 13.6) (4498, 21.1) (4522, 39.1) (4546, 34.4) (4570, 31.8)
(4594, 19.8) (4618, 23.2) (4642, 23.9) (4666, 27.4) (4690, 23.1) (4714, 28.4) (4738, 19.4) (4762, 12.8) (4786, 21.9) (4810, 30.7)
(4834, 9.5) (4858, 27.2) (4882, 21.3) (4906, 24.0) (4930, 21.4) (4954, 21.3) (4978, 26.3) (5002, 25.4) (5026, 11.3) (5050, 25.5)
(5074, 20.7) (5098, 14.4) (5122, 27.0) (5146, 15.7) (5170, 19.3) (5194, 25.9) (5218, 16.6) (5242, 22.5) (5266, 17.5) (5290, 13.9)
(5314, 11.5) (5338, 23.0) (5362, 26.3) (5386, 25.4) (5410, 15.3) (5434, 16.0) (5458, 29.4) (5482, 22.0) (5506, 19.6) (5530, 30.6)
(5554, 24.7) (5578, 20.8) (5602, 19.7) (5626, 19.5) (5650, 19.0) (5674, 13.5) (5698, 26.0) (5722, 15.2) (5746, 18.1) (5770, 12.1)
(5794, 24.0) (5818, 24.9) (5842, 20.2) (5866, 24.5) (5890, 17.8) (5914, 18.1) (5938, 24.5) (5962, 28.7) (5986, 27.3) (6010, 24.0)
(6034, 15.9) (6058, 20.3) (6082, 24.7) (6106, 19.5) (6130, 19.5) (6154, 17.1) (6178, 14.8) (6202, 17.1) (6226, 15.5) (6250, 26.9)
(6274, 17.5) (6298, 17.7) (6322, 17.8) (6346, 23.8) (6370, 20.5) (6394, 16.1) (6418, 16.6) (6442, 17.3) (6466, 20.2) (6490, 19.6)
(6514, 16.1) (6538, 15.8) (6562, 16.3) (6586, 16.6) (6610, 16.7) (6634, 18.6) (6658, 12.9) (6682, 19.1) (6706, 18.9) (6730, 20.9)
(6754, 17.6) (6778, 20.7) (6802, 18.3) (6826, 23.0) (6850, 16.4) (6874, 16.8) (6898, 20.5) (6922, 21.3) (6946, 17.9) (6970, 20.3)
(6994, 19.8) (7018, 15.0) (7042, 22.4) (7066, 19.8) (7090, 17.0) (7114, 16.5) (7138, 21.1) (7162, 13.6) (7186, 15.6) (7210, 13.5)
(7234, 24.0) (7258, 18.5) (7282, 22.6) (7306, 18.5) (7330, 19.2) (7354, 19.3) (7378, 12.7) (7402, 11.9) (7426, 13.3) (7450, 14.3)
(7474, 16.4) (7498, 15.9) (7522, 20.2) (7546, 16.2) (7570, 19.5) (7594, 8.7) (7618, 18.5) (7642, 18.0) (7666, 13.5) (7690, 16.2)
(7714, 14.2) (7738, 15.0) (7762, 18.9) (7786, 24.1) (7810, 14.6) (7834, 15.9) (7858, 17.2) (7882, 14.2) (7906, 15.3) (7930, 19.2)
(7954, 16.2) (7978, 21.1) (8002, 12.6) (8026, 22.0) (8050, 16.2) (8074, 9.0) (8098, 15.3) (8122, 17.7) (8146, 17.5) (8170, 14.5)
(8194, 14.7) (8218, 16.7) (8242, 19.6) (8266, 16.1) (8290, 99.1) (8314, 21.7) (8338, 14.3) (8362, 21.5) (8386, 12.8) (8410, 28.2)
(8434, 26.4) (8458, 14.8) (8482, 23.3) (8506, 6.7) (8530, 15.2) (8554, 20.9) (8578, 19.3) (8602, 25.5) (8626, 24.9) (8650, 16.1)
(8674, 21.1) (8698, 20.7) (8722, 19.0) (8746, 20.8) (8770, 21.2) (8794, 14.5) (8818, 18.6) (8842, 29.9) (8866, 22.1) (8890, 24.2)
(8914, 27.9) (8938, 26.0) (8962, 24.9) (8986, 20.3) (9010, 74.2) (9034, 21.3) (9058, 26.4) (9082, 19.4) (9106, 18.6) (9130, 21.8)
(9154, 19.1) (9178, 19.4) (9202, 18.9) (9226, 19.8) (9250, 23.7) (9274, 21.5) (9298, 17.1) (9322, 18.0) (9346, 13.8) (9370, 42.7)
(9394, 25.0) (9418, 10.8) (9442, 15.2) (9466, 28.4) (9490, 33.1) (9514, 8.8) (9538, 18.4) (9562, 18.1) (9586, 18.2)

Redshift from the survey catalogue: 1.22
